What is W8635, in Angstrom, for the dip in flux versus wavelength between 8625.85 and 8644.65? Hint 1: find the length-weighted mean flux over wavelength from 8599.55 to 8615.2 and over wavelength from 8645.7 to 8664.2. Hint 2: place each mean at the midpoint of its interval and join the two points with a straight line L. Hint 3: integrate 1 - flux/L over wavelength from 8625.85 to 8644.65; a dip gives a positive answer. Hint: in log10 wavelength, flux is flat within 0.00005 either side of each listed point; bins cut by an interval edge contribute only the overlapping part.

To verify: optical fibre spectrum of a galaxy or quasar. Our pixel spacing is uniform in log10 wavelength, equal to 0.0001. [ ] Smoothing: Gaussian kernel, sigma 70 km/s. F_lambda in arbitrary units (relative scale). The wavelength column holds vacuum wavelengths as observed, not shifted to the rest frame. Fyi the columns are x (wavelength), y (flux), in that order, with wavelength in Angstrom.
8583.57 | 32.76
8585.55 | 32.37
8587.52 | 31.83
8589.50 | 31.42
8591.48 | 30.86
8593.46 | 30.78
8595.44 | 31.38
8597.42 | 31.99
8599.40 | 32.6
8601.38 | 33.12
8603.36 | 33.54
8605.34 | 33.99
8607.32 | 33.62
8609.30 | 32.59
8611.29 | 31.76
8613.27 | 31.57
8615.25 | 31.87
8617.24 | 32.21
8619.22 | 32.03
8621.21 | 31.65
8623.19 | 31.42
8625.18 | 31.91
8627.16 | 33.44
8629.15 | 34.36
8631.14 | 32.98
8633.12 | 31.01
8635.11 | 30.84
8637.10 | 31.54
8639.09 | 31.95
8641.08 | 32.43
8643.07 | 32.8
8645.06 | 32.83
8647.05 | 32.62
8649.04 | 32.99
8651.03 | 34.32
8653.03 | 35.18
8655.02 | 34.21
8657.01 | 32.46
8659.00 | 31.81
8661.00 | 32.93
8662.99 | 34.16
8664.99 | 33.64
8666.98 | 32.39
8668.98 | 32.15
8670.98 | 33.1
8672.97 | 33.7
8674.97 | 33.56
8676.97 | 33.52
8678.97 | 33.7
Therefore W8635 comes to 0.4 Angstrom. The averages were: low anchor 32.8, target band 32.4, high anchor 33.4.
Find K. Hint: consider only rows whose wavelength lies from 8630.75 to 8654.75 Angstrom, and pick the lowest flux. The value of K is 30.84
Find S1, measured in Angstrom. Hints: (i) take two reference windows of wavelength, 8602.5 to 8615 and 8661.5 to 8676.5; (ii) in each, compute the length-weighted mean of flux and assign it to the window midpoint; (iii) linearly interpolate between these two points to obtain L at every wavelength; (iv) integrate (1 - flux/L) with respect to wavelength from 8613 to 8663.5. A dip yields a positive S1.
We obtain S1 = 0.63 Angstrom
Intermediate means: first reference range 32.8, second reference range 33.2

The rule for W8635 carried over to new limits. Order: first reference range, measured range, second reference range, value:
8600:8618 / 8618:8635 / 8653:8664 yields 0.3 Angstrom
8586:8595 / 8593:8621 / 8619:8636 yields -0.6 Angstrom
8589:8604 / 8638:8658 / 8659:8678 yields -0.2 Angstrom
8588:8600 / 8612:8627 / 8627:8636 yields 0.1 Angstrom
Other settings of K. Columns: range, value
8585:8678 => 30.78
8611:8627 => 31.42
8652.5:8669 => 31.81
